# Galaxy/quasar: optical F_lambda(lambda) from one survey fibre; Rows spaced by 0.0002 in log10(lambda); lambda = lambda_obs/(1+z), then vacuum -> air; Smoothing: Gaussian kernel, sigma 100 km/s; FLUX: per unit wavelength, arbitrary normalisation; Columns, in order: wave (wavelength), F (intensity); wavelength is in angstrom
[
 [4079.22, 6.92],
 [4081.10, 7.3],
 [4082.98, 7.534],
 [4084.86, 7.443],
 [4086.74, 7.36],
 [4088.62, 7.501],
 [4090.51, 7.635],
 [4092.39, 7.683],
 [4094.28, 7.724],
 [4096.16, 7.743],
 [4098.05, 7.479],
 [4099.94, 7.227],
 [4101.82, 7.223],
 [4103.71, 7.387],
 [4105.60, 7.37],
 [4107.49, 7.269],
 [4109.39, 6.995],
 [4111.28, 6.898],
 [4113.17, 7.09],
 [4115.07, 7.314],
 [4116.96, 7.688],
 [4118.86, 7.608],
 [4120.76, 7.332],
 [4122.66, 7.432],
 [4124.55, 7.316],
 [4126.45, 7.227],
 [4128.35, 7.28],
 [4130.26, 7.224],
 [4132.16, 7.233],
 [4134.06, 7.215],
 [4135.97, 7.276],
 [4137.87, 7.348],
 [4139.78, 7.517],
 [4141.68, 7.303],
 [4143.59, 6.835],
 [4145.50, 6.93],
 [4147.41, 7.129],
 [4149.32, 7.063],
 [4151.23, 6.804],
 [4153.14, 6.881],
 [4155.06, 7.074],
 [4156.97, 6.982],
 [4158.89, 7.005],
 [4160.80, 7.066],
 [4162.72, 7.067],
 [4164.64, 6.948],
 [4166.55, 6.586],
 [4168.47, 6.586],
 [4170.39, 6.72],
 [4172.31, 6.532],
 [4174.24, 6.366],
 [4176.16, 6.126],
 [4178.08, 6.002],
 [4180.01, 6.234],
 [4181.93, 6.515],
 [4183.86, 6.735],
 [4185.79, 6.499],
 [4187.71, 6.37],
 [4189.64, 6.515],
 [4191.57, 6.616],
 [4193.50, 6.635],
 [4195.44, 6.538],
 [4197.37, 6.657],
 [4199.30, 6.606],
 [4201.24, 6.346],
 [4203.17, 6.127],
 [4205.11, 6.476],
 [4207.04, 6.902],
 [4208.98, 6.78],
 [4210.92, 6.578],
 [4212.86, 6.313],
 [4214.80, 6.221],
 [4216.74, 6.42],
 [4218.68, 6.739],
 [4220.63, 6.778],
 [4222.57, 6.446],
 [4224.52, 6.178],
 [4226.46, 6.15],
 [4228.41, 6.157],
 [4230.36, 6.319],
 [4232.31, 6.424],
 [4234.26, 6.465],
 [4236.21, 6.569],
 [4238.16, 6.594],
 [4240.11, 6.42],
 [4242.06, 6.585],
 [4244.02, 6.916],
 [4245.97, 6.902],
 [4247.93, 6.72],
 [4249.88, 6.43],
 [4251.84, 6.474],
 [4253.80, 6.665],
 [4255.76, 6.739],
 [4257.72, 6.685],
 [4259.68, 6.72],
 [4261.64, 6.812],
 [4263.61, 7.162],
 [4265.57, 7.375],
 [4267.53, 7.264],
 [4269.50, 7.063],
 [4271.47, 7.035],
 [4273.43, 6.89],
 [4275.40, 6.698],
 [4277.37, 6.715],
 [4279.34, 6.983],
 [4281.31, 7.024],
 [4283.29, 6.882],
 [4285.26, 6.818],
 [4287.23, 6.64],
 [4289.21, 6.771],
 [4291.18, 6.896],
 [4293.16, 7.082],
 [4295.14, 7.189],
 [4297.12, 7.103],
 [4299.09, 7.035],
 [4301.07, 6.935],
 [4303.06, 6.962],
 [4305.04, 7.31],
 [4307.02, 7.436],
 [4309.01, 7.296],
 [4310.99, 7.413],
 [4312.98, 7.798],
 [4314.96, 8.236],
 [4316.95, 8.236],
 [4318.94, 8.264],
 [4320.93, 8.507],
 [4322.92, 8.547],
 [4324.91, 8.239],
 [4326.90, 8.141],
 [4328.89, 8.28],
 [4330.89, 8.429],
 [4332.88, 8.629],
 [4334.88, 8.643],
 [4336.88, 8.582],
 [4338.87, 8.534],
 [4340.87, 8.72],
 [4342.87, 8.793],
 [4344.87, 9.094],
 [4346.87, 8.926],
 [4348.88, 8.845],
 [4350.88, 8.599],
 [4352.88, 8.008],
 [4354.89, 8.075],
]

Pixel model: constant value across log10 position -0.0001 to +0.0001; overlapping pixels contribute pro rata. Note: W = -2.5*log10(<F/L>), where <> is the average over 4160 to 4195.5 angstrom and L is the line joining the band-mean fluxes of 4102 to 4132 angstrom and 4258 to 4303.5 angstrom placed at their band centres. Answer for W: 0.096 mag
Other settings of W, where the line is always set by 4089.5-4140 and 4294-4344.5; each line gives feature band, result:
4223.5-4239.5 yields 0.21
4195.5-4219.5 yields 0.17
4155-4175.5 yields 0.11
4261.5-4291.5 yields 0.13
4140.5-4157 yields 0.07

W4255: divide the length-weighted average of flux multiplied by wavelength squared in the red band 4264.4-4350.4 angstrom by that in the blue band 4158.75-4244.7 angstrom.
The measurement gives 1.24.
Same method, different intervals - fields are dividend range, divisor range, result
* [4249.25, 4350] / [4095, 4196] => 1.16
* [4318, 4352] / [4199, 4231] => 1.41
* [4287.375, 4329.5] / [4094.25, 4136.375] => 1.14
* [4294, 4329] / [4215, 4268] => 1.20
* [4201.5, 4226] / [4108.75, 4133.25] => 0.93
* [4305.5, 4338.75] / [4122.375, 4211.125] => 1.29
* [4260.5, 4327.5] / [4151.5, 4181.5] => 1.16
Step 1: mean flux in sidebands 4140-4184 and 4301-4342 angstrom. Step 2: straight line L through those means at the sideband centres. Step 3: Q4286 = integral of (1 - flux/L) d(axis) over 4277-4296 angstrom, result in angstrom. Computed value 2.2 angstrom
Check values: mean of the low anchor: 6.77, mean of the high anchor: 8.08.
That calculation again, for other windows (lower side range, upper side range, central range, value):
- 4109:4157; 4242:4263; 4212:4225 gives 0.7 angstrom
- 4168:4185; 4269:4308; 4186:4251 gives 1.1 angstrom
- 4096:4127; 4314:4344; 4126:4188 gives 5.6 angstrom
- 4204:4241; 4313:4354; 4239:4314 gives 5.0 angstrom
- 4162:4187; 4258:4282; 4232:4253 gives 0.8 angstrom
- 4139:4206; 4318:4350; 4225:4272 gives 5.6 angstrom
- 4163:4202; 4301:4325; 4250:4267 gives 1.0 angstrom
